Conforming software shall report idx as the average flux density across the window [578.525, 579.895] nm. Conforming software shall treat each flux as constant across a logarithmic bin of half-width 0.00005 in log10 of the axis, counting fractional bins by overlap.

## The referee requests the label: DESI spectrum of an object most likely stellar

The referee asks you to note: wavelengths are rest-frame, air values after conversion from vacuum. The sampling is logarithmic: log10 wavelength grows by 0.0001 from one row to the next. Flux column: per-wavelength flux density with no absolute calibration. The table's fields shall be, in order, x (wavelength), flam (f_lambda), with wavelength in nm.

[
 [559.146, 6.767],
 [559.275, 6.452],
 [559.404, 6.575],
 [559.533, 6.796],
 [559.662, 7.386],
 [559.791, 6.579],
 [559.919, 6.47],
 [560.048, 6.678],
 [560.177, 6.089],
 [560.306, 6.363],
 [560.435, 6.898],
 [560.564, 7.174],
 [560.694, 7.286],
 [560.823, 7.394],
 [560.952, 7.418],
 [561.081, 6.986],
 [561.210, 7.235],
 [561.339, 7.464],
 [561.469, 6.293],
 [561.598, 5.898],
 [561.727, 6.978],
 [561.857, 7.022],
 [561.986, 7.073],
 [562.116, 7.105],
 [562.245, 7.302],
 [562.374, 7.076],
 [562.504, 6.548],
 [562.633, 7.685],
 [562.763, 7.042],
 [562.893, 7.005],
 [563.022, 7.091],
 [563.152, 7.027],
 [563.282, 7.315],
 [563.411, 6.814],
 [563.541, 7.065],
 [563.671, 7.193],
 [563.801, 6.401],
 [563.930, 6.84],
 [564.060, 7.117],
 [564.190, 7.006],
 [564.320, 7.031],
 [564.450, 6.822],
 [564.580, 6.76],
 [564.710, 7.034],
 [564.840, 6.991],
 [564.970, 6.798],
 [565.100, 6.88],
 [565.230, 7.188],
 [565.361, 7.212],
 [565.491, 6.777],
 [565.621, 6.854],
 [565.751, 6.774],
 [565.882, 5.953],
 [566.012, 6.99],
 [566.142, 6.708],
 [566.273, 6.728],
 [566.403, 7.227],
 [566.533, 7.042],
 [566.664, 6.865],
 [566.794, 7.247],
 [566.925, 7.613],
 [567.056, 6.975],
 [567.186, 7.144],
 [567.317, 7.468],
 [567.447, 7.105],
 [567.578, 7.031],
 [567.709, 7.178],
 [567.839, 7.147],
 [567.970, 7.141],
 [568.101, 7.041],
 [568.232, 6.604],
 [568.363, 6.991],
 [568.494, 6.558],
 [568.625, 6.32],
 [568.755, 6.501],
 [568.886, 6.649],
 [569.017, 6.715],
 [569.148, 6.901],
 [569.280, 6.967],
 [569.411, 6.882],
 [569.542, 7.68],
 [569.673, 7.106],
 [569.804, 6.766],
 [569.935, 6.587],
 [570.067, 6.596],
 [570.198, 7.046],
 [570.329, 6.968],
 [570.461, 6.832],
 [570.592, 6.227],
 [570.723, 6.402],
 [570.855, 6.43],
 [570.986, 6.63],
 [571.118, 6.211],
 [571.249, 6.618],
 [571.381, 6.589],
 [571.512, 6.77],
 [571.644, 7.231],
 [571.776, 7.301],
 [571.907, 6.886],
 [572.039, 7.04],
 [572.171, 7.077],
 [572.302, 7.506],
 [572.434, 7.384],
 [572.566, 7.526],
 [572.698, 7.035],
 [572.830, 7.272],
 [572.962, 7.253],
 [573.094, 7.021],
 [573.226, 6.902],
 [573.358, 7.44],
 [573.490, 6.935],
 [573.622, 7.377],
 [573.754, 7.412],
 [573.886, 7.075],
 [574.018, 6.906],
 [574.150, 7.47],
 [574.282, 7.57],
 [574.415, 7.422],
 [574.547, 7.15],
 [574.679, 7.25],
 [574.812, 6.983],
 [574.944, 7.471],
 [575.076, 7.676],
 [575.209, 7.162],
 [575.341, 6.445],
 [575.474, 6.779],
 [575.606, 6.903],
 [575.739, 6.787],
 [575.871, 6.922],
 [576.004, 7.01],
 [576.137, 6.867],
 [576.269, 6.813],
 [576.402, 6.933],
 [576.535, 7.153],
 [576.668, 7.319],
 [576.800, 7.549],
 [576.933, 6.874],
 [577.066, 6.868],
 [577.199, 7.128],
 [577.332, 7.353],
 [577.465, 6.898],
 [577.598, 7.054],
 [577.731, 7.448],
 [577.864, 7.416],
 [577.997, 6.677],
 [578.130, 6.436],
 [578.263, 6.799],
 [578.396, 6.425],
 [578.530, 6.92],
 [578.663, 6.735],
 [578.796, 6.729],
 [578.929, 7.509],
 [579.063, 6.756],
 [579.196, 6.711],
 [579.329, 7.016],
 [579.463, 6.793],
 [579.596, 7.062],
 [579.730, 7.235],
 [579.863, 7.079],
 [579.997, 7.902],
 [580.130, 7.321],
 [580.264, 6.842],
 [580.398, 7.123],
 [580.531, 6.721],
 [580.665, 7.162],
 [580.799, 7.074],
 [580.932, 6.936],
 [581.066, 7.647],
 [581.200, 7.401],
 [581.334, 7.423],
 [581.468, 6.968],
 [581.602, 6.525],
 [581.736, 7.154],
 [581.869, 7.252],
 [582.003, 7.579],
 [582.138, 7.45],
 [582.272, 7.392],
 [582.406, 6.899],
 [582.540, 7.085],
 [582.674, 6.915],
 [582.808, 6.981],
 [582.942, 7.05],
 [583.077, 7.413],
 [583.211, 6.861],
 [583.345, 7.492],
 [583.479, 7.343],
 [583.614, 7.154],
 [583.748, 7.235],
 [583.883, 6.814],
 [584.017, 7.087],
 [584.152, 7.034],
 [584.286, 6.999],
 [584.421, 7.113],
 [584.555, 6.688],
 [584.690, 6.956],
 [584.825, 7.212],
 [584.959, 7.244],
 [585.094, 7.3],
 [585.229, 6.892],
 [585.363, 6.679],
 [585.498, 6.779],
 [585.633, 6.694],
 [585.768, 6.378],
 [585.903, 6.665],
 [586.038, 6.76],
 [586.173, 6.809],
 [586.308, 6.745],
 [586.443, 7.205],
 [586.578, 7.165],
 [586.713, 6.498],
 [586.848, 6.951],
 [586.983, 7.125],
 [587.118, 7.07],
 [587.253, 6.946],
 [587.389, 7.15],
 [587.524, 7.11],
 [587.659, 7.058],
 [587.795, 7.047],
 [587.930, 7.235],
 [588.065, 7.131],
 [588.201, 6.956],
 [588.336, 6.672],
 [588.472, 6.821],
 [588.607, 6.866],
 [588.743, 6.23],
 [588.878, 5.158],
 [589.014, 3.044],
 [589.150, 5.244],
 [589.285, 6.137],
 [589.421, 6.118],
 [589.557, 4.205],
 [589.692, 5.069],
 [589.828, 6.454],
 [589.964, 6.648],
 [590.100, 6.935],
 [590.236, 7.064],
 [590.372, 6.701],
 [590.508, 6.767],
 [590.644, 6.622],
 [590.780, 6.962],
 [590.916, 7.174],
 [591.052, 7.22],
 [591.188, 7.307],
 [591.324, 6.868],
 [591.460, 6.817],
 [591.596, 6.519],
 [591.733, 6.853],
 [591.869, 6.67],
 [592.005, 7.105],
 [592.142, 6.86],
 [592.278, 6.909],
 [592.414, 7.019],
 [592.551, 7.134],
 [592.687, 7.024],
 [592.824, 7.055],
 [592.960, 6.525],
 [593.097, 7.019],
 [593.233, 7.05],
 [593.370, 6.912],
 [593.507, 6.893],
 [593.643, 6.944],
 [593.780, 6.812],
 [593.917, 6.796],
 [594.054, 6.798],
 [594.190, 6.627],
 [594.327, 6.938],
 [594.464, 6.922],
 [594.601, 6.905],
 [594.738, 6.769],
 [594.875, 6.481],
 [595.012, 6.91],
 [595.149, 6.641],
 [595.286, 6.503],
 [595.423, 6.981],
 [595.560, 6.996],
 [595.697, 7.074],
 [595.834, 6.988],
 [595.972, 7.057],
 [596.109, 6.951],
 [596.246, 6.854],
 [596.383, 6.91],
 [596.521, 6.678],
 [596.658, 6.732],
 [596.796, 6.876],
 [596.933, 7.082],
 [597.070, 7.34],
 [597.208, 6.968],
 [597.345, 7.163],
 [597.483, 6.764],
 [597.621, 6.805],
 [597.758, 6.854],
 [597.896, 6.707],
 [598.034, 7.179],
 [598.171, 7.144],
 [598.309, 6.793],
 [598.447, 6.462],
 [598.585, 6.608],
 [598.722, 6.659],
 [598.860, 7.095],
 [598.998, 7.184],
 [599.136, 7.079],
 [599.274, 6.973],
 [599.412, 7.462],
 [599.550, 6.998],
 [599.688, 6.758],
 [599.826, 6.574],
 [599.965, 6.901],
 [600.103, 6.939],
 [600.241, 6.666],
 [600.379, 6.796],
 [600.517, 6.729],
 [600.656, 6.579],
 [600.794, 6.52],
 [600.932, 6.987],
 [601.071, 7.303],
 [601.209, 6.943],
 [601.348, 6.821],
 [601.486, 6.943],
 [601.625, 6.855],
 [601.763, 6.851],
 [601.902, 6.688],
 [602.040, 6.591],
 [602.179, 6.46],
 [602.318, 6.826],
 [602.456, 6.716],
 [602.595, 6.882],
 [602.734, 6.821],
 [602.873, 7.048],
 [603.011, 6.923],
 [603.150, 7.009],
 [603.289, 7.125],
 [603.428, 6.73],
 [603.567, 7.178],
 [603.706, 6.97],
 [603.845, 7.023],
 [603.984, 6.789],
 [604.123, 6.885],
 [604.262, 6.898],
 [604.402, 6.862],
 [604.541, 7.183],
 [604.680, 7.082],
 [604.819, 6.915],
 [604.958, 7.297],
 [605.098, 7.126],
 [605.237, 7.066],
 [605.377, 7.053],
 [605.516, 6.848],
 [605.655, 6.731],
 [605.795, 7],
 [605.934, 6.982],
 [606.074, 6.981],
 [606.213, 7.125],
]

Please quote 6.96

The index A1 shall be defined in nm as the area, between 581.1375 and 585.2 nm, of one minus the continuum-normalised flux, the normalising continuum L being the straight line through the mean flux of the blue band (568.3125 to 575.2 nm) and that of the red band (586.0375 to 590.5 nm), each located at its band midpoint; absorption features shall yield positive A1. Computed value -0.30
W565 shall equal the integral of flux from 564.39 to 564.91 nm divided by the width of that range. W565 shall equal 6.9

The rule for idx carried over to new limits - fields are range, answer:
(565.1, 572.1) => 6.87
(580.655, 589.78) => 6.81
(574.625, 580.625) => 7.02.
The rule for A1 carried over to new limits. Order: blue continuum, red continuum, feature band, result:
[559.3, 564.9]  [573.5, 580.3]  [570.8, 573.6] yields 0.01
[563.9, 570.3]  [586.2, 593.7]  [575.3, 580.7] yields -0.14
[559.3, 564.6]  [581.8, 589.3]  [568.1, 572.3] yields 0.07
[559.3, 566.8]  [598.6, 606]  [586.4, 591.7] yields 0.26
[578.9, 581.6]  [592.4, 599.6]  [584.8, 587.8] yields 0.04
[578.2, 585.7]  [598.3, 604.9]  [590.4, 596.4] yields 0.06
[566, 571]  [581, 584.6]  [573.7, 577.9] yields -0.06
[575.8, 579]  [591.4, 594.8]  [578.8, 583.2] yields -0.10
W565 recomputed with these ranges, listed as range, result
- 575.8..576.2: 6.93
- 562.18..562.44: 7.2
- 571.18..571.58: 6.66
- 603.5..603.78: 7.07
